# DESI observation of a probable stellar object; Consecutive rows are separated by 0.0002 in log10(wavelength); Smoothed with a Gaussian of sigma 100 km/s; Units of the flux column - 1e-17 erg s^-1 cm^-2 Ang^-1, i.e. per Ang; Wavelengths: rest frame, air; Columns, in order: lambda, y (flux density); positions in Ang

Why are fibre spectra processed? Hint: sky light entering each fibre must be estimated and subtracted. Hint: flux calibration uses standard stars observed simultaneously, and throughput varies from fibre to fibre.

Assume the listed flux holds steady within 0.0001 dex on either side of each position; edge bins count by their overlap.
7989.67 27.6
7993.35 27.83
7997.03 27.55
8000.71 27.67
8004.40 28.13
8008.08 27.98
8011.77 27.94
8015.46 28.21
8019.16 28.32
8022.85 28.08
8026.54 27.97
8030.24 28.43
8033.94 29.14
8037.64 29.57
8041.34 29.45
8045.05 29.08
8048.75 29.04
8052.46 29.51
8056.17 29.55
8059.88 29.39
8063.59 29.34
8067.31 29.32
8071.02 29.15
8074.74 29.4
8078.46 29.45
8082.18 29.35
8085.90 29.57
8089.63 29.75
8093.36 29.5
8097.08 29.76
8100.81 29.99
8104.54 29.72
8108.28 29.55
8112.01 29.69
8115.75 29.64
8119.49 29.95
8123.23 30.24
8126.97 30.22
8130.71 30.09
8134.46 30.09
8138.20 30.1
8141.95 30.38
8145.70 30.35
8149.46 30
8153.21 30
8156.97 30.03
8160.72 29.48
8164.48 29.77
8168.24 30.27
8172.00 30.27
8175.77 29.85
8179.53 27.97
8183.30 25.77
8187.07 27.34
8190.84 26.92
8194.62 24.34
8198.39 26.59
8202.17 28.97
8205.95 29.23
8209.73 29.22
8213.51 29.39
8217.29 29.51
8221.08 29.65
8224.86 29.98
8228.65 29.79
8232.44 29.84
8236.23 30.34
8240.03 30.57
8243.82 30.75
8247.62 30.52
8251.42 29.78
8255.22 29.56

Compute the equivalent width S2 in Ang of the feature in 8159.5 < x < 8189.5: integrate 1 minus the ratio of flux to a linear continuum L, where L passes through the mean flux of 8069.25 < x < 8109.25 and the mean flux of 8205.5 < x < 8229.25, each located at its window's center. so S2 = 0.8 Ang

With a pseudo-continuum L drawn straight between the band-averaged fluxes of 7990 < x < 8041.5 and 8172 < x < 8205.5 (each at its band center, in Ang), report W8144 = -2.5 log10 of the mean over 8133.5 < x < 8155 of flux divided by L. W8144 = -0.094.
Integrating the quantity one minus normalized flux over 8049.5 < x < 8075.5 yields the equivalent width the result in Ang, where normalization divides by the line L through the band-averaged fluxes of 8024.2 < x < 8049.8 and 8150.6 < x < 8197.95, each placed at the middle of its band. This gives -0.46 Ang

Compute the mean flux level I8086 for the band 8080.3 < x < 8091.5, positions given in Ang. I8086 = 29.5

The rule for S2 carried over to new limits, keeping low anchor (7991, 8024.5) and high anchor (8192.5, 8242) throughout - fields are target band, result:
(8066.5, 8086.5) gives -0.7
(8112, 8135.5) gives -1.2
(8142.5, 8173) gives -1.4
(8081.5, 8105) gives -1.1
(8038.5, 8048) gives -0.4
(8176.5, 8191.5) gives 0.8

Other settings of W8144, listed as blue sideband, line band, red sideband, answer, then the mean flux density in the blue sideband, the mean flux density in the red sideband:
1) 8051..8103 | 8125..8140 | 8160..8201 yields -0.053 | 29.5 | 28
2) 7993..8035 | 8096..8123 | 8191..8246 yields -0.045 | 28.1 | 29.1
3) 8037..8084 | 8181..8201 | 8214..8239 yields 0.133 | 29.3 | 29.9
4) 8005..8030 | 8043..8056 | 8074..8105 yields -0.017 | 28.1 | 29.6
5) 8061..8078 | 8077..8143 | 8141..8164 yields -0.006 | 29.3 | 30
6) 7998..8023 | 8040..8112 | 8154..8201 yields -0.051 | 28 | 28.3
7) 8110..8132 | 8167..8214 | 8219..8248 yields 0.074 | 30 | 30.2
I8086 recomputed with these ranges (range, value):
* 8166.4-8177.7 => 30.1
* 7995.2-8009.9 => 27.8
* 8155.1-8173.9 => 30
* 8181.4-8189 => 26.6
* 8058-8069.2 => 29.4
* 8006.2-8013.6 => 28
